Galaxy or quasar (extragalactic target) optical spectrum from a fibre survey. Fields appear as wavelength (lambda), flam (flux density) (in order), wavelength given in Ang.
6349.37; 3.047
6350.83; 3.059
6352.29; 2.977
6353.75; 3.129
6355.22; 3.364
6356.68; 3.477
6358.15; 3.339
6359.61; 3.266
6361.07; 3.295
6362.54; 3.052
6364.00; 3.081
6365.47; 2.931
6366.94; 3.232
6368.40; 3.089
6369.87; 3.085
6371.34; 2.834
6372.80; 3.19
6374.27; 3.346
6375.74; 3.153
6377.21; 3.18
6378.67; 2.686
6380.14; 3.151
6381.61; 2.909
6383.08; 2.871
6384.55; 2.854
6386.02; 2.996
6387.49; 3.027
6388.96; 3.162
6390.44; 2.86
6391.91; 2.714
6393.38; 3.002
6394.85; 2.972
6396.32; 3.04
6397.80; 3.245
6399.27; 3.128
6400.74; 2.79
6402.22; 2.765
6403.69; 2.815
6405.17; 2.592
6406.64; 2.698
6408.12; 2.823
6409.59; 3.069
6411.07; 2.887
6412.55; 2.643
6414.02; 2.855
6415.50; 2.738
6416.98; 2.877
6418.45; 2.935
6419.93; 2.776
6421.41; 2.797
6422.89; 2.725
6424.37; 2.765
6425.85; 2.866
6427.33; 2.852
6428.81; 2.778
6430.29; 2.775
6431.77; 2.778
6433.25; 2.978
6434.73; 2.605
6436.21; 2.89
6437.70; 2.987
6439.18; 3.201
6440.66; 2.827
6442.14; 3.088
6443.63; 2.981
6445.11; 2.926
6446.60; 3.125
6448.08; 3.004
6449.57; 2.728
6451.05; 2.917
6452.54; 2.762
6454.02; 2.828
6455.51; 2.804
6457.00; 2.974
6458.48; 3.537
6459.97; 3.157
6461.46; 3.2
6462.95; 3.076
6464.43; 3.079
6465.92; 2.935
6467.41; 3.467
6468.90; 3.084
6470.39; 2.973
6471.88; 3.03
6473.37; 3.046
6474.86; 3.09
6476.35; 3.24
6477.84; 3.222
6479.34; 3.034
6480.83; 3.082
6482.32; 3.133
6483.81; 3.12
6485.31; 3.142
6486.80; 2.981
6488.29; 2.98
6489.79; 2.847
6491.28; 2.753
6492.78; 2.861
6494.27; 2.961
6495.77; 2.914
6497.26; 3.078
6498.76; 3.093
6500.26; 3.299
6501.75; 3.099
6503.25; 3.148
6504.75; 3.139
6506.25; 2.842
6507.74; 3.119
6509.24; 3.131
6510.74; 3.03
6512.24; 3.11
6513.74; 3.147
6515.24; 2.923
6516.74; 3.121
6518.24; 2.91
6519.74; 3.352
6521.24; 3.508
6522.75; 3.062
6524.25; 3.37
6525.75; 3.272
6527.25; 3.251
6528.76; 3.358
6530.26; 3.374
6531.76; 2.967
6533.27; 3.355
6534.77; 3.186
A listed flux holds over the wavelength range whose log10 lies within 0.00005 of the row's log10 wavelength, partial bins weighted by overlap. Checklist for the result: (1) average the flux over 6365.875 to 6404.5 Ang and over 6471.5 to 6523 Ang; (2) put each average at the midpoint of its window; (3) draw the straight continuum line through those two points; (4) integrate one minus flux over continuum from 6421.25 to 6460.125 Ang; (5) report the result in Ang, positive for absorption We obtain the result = 1.61 Ang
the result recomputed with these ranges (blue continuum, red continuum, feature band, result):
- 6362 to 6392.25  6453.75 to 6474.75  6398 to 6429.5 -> 2.33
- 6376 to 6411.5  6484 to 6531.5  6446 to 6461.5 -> 0.14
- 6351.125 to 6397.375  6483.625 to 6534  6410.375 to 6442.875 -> 2.53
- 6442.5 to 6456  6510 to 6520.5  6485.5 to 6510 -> 0.16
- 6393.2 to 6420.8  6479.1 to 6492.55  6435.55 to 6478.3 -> -1.23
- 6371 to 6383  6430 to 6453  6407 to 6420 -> 0.58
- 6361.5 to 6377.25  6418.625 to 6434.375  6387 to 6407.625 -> 0.34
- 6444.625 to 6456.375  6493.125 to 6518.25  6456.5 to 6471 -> -1.11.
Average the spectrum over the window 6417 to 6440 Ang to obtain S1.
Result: 2.85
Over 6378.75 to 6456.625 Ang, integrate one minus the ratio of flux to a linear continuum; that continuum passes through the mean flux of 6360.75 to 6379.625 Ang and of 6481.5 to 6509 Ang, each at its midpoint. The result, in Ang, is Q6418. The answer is 4.51 Ang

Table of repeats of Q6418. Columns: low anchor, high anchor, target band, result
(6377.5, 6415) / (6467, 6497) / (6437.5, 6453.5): 0.15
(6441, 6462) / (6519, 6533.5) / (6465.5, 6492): 0.29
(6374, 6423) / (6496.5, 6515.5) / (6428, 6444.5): 0.43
